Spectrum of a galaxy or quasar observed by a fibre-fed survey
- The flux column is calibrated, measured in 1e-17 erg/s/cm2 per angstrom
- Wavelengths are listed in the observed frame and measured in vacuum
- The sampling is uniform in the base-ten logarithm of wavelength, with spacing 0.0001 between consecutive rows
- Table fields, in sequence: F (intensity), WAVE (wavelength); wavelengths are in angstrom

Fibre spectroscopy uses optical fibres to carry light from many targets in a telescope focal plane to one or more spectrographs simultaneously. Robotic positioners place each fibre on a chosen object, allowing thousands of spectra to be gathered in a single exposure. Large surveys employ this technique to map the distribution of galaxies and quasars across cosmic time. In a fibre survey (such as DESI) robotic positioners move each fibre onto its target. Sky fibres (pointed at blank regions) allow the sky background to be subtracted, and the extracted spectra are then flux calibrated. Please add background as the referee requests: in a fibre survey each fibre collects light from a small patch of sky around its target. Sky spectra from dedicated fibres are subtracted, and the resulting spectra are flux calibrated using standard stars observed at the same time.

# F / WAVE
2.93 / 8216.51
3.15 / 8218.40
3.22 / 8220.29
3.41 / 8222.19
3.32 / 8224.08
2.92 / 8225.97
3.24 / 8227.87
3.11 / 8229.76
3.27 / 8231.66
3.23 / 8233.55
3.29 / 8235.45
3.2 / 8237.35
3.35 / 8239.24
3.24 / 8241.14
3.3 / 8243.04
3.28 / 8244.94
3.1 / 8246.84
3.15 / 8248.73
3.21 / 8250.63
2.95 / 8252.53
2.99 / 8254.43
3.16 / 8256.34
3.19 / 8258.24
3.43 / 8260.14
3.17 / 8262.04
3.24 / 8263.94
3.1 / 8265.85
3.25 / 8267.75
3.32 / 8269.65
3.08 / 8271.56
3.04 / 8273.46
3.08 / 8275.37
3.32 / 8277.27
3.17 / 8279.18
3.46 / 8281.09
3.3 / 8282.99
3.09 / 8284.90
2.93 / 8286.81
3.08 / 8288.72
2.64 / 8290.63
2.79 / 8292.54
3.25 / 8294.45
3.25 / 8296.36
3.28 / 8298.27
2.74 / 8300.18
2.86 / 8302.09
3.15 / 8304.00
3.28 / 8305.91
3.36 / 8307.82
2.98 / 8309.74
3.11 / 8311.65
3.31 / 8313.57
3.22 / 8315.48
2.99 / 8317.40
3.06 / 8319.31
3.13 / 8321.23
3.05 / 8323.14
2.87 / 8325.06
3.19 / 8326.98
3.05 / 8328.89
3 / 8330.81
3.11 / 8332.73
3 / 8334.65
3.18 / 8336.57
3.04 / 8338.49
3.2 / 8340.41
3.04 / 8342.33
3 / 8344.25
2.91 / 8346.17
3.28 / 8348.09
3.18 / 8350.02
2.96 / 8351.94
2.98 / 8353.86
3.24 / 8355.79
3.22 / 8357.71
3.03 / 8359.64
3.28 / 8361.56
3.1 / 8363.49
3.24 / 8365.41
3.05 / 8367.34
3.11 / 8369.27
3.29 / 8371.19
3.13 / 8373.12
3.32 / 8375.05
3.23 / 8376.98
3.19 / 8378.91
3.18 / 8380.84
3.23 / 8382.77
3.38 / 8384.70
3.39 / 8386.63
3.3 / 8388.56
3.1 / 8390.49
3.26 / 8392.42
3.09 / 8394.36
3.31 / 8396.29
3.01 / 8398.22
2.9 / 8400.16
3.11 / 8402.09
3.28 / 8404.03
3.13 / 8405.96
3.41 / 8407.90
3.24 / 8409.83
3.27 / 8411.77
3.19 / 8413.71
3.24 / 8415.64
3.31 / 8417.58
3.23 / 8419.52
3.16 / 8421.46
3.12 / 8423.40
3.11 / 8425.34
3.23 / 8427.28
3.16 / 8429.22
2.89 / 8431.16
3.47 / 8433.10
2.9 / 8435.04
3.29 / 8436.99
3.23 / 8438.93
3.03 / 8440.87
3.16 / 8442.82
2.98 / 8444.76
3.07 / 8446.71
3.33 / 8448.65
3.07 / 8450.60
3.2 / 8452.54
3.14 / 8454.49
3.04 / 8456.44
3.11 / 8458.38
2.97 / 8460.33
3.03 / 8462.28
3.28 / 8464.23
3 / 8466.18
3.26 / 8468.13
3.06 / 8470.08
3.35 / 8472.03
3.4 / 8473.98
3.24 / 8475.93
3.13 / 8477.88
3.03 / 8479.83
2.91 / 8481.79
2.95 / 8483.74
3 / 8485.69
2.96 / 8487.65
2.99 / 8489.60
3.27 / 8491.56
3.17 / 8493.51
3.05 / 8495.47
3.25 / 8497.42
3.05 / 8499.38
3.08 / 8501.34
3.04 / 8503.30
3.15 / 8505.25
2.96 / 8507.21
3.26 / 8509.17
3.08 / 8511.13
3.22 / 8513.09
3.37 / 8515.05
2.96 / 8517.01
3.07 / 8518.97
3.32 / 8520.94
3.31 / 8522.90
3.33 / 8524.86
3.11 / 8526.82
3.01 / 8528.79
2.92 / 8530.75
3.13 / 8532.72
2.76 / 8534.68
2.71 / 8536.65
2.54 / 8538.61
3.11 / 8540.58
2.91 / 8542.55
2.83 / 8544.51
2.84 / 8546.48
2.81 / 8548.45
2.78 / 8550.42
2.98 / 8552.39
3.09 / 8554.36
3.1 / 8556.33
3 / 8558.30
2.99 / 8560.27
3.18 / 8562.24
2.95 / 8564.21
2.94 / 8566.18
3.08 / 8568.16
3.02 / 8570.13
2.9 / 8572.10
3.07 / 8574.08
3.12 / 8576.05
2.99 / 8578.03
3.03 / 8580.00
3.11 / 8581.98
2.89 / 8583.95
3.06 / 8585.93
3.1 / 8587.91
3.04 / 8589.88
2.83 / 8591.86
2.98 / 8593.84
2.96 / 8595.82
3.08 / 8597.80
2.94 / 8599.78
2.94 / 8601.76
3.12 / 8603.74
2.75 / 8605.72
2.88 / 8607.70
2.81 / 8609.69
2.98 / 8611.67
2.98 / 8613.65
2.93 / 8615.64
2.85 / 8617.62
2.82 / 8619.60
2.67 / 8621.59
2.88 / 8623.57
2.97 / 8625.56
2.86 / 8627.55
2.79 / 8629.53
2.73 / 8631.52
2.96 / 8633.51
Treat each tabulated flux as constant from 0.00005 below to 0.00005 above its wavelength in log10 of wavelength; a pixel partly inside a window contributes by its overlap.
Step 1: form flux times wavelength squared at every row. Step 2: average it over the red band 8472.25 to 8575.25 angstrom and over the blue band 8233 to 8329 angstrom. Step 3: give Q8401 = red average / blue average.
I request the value 1.0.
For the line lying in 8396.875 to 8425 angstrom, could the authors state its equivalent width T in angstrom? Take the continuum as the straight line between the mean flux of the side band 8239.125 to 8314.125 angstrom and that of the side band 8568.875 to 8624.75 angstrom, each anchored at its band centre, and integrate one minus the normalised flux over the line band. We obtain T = -1.1 angstrom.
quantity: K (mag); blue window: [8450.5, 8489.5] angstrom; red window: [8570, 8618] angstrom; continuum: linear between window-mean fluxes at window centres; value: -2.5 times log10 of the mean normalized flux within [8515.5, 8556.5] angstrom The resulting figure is 0.02 mag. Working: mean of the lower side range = 3.11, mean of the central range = 2.98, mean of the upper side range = 2.98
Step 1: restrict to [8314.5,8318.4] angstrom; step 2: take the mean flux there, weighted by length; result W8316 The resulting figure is 3.11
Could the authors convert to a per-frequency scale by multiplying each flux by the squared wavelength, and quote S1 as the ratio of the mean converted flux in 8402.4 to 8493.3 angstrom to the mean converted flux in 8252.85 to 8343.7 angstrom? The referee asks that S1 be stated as 1.05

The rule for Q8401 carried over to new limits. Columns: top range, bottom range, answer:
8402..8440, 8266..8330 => 1.06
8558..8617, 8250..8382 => 1.02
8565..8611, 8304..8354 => 1.02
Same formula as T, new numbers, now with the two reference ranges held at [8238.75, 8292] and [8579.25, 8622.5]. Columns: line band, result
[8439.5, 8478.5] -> -1.40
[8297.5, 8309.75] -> 0.14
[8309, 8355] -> 0.58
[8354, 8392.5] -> -1.46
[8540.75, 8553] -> 0.44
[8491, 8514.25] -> -0.96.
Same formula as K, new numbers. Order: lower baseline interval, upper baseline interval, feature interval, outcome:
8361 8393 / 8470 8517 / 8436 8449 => 0.01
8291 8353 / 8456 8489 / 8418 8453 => -0.02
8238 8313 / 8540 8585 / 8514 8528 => -0.07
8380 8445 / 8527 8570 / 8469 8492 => -0.01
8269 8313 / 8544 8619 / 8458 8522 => -0.04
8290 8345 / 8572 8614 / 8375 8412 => -0.06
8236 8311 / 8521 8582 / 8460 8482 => -0.04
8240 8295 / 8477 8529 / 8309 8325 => 0.02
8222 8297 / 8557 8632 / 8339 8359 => 0.00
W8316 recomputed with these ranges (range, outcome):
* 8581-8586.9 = 3.02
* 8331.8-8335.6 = 3.05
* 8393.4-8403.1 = 3.08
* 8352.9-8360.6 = 3.12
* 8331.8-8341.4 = 3.11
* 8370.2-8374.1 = 3.21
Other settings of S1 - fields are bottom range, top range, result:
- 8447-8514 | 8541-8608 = 0.98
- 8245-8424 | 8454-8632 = 1.01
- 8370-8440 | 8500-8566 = 0.97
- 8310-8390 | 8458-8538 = 1.02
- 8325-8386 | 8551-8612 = 1.01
